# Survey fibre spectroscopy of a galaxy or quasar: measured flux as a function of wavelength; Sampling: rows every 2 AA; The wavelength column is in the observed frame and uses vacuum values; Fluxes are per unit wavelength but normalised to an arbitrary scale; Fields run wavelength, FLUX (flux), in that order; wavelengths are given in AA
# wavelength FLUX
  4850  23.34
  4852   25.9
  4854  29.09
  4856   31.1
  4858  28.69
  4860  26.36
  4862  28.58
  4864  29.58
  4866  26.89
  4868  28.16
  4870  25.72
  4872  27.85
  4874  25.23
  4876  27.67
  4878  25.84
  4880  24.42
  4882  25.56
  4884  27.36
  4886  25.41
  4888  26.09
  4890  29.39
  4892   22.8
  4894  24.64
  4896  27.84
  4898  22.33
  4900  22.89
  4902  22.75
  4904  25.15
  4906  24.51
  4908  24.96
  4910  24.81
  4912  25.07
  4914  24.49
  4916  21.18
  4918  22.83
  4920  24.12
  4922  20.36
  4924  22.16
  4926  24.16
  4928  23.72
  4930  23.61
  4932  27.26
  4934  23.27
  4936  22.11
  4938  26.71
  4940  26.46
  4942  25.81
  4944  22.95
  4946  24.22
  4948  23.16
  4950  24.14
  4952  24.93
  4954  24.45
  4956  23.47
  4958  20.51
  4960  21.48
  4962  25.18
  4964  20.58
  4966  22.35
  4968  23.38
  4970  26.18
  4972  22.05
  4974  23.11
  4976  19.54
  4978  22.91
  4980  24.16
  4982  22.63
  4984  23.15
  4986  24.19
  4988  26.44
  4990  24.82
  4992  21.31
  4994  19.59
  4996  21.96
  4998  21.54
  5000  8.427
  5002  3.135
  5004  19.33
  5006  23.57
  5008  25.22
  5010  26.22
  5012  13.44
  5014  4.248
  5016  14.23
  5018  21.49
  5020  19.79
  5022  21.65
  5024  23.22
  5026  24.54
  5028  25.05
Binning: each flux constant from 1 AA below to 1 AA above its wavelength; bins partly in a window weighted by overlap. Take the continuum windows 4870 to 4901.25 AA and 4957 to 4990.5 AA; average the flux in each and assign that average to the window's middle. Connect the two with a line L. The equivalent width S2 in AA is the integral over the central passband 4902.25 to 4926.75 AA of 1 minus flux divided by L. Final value 1.2 AA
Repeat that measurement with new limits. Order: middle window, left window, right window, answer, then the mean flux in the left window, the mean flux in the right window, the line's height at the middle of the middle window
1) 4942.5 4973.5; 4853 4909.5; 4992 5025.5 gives -2.79 AA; 26.3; 18.1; 21.4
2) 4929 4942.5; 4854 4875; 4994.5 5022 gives -1.41 AA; 27.9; 17.3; 22.7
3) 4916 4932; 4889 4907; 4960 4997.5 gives 0.65 AA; 24.7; 22.9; 24.1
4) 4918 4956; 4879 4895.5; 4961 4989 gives 0.48 AA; 25.8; 23.3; 24.4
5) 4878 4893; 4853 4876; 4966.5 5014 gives 0.49 AA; 27.9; 20.8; 26.7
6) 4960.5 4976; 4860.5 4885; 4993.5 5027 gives -1.50 AA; 26.9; 18.3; 20.9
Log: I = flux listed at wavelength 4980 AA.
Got 24.16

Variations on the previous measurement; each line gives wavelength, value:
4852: 25.9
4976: 19.54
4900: 22.89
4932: 27.26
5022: 21.65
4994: 19.59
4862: 28.58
